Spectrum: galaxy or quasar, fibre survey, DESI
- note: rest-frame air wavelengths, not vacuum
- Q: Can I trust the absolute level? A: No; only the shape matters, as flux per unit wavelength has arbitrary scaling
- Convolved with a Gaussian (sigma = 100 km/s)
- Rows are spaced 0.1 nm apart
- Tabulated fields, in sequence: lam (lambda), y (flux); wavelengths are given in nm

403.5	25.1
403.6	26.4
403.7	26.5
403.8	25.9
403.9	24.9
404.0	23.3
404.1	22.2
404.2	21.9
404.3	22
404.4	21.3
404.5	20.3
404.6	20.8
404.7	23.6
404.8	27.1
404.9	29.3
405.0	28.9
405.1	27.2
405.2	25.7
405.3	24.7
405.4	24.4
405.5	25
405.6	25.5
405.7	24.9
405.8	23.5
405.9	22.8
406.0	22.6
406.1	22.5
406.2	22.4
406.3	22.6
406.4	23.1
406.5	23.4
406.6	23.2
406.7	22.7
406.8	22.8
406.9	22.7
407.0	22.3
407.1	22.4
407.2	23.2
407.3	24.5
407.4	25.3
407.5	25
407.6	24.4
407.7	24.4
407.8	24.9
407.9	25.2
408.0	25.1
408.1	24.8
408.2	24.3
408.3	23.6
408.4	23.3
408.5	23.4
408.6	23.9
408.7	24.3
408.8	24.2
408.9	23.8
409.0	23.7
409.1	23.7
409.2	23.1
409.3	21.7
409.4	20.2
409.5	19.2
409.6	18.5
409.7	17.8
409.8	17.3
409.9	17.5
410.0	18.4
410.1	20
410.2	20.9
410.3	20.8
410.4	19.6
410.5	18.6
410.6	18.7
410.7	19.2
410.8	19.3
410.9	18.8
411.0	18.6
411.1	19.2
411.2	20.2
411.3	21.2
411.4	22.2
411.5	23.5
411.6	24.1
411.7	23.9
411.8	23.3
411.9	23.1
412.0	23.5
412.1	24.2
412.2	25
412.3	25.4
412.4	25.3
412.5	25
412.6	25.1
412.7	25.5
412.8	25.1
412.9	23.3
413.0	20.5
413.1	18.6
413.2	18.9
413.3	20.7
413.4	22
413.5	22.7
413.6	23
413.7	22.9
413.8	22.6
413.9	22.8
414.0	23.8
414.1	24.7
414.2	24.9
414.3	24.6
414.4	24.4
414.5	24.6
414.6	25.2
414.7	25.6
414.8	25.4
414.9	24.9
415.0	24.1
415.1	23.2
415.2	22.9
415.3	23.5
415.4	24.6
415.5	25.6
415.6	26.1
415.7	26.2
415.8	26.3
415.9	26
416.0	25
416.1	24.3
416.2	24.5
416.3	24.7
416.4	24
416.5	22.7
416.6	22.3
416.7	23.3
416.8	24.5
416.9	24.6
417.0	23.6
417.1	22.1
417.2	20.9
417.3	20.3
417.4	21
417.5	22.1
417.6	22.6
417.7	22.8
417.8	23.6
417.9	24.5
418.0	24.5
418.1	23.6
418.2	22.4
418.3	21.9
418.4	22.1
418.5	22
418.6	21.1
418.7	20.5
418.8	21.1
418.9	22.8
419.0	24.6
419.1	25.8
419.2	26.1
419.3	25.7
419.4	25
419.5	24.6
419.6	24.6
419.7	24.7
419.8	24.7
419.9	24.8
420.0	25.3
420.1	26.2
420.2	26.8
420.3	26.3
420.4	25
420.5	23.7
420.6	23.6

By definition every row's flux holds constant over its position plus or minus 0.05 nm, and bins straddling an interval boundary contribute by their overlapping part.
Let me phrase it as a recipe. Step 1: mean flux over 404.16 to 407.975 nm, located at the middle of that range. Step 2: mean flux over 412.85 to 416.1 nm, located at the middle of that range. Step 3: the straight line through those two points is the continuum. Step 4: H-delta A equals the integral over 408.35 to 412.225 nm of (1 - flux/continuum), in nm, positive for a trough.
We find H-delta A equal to 0.411 nm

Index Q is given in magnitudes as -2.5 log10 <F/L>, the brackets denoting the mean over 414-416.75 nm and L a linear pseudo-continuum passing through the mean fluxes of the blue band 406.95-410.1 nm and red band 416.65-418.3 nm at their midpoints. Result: -0.08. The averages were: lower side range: 22.6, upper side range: 22.9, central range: 24.6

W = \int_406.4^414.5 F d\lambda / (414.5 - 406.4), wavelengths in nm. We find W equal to 22.5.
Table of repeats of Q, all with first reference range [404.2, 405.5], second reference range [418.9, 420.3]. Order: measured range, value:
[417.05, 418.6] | 0.13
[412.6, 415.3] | 0.07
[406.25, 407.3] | 0.08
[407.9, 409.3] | 0.04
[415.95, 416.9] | 0.05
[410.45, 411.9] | 0.19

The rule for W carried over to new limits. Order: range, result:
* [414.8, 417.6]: 23.8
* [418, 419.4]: 23.2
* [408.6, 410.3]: 21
